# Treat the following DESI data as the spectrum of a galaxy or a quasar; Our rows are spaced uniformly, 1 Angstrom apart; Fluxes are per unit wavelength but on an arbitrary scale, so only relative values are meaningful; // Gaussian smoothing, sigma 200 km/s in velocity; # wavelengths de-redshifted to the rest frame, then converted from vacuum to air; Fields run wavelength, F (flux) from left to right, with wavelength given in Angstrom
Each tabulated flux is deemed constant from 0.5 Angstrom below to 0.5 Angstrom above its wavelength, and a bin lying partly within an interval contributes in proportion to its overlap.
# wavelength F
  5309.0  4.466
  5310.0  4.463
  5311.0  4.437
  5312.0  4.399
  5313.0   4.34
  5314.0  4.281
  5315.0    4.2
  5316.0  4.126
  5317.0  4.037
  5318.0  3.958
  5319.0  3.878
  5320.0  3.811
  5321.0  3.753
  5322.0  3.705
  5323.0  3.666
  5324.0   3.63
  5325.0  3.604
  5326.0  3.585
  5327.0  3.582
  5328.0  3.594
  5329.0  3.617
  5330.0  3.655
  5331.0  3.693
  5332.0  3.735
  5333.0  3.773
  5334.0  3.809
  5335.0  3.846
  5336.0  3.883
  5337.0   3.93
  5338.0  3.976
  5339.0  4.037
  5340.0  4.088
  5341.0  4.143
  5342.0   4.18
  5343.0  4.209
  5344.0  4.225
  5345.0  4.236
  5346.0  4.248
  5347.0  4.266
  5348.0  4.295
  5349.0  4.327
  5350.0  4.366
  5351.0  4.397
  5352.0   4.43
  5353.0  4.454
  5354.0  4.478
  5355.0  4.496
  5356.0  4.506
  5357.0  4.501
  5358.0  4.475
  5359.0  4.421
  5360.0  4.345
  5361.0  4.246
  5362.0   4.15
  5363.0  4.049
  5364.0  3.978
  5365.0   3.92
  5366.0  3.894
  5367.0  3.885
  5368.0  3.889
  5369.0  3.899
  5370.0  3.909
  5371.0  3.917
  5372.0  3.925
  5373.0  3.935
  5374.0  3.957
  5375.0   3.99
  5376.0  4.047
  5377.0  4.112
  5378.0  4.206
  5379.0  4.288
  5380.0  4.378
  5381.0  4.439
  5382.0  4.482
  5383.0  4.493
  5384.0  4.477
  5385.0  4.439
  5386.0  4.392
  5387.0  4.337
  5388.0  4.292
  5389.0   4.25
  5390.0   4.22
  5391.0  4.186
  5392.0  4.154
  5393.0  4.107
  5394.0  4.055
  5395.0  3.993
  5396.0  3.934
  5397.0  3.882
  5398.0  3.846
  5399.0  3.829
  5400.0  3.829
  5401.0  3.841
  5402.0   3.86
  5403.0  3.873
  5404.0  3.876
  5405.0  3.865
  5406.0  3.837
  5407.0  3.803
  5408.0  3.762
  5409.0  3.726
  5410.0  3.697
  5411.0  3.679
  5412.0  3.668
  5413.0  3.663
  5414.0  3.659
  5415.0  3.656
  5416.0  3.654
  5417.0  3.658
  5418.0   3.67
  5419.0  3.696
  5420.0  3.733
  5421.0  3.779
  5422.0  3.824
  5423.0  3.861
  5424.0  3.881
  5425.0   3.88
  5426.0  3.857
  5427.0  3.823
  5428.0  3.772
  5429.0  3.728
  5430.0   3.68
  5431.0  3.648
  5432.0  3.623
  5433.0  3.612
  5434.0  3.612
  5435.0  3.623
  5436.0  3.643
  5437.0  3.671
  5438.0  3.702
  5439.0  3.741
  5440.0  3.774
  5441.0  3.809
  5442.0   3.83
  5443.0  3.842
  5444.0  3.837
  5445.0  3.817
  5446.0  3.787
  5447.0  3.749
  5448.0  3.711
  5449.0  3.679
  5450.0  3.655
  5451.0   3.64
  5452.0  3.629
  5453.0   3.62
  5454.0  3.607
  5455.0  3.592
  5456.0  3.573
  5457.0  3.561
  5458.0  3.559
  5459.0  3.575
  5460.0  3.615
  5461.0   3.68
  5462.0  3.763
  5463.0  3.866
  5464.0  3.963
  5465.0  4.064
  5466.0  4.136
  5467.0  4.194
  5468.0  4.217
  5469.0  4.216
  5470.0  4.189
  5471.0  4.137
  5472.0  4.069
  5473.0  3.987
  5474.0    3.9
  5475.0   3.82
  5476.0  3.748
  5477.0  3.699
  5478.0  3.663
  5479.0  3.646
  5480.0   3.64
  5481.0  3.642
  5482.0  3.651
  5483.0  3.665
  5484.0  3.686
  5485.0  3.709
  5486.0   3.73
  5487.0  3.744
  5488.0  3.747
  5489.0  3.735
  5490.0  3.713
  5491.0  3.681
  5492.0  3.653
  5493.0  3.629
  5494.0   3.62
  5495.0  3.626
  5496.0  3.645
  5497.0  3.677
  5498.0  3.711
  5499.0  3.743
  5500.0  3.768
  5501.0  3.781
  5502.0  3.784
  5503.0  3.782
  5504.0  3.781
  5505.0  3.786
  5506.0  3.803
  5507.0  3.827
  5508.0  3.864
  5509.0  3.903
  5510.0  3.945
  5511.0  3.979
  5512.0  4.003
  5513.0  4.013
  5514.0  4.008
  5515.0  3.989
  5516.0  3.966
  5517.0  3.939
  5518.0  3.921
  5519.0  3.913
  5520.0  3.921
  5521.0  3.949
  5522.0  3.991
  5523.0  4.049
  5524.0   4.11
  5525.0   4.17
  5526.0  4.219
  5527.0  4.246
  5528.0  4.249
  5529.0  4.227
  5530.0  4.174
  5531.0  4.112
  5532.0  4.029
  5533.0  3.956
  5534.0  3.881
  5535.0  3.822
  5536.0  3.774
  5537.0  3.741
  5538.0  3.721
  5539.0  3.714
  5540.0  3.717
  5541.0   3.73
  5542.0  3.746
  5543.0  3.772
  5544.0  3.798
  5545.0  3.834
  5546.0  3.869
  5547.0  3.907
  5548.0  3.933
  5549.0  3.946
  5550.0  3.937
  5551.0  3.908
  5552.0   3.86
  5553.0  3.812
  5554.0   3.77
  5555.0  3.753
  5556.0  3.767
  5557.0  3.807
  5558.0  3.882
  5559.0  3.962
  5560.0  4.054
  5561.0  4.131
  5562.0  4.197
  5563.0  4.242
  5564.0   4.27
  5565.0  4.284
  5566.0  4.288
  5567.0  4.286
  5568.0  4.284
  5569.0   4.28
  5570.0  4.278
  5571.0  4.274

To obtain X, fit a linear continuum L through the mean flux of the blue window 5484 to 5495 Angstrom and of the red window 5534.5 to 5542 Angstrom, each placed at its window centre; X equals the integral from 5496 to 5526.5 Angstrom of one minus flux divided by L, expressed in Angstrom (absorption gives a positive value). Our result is -1.6 Angstrom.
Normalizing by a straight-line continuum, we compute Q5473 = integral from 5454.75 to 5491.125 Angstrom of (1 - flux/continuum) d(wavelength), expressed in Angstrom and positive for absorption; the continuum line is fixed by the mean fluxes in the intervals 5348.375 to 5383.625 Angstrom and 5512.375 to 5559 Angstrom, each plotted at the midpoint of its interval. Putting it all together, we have 2.0 Angstrom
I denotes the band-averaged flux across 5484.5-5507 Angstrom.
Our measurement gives 3.72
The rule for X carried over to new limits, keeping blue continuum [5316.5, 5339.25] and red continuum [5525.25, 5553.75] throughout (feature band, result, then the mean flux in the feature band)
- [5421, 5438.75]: 0.5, 3.73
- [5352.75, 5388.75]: -3.9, 4.21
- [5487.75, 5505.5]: 0.8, 3.71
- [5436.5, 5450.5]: 0.3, 3.76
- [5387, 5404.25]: -0.9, 4.01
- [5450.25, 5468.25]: 0.5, 3.76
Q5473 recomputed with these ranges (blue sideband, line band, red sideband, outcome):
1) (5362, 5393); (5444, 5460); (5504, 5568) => 1.6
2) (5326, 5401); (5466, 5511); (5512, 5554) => 2.0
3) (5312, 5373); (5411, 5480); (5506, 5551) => 3.8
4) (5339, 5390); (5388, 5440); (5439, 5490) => 2.6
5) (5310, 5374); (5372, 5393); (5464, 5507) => -1.4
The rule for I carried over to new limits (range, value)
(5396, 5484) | 3.77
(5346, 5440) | 4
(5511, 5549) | 3.95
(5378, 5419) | 3.99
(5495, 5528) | 3.91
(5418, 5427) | 3.81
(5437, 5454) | 3.73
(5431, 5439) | 3.65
